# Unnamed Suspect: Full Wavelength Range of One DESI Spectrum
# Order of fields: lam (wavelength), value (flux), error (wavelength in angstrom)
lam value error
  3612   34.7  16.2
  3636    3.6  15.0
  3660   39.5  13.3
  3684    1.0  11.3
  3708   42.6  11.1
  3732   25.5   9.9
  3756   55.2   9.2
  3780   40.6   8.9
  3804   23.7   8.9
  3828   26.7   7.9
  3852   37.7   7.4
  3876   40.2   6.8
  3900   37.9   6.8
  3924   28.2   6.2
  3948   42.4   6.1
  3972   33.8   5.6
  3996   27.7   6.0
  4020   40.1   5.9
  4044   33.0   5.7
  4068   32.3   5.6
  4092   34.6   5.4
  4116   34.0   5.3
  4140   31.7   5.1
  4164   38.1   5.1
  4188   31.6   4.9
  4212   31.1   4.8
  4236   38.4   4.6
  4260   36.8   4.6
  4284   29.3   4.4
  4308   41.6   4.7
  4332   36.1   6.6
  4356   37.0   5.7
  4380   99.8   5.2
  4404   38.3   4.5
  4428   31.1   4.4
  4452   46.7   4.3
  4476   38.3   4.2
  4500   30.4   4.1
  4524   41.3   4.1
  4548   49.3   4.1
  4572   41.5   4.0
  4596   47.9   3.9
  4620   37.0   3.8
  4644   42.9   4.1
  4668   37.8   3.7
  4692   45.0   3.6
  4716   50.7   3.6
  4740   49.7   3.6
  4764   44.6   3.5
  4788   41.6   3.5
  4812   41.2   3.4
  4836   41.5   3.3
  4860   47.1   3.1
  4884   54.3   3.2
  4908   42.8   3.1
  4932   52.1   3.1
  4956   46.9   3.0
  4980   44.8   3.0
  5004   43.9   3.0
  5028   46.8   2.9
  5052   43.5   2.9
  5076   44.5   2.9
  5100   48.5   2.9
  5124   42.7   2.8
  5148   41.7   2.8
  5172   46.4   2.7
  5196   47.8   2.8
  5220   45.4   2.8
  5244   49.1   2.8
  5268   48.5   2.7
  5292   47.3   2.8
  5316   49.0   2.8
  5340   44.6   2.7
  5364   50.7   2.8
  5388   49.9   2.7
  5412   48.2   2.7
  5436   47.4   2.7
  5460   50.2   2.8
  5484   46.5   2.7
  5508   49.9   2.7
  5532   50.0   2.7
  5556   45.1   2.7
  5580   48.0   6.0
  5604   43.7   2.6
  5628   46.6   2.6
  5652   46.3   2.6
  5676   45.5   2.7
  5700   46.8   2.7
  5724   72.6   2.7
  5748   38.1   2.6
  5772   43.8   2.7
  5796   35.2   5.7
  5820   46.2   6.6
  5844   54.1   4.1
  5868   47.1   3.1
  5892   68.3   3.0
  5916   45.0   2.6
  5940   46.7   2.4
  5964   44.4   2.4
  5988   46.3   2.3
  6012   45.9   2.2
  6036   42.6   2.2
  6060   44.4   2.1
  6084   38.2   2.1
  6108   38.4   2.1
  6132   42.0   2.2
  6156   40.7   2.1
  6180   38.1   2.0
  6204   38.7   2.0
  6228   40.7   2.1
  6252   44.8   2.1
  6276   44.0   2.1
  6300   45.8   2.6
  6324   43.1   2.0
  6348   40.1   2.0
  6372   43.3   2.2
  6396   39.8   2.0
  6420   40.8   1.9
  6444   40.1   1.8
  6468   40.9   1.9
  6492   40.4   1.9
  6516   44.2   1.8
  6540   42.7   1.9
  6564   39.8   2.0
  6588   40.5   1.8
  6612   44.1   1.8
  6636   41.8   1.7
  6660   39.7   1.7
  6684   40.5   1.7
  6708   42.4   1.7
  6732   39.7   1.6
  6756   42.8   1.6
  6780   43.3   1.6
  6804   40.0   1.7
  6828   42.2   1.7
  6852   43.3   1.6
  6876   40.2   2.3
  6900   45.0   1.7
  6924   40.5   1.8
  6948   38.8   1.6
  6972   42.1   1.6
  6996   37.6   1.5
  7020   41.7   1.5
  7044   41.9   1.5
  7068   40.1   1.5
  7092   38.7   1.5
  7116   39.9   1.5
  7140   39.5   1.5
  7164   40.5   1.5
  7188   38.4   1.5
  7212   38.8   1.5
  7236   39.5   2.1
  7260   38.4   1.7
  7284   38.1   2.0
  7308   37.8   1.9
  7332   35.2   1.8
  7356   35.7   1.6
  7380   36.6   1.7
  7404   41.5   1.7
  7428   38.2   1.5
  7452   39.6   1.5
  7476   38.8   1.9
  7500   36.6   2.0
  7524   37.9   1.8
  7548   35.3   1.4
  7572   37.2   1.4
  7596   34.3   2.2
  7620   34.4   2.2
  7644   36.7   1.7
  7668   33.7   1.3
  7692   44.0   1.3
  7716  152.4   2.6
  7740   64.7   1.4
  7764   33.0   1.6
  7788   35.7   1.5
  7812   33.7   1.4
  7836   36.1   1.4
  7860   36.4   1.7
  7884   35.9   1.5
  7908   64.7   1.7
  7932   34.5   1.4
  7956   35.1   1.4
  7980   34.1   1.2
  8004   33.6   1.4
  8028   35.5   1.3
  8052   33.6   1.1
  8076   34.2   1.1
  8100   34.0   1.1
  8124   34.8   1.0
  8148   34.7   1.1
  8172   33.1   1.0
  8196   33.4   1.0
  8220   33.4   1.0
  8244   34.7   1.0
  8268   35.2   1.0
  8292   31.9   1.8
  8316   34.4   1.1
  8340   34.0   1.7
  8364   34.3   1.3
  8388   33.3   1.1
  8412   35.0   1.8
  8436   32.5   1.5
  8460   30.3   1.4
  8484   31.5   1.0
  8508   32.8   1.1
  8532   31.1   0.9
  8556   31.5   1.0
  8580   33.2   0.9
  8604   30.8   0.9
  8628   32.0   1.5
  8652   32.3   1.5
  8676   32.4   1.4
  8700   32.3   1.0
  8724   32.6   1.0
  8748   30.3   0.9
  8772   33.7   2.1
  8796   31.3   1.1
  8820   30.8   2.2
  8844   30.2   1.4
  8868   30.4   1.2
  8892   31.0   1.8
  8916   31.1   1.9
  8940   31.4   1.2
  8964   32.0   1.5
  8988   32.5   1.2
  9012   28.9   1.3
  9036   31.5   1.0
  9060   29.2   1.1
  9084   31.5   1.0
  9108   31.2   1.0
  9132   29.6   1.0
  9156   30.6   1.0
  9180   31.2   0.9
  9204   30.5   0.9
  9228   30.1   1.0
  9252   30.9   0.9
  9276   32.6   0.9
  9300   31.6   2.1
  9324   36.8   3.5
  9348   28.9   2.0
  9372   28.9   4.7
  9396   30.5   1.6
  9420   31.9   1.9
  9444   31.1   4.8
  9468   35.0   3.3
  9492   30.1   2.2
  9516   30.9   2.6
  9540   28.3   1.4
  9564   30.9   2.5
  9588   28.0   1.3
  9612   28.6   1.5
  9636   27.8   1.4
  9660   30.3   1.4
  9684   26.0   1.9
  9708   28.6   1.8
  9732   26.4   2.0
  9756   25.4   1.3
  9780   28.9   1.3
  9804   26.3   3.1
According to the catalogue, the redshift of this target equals 0.176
